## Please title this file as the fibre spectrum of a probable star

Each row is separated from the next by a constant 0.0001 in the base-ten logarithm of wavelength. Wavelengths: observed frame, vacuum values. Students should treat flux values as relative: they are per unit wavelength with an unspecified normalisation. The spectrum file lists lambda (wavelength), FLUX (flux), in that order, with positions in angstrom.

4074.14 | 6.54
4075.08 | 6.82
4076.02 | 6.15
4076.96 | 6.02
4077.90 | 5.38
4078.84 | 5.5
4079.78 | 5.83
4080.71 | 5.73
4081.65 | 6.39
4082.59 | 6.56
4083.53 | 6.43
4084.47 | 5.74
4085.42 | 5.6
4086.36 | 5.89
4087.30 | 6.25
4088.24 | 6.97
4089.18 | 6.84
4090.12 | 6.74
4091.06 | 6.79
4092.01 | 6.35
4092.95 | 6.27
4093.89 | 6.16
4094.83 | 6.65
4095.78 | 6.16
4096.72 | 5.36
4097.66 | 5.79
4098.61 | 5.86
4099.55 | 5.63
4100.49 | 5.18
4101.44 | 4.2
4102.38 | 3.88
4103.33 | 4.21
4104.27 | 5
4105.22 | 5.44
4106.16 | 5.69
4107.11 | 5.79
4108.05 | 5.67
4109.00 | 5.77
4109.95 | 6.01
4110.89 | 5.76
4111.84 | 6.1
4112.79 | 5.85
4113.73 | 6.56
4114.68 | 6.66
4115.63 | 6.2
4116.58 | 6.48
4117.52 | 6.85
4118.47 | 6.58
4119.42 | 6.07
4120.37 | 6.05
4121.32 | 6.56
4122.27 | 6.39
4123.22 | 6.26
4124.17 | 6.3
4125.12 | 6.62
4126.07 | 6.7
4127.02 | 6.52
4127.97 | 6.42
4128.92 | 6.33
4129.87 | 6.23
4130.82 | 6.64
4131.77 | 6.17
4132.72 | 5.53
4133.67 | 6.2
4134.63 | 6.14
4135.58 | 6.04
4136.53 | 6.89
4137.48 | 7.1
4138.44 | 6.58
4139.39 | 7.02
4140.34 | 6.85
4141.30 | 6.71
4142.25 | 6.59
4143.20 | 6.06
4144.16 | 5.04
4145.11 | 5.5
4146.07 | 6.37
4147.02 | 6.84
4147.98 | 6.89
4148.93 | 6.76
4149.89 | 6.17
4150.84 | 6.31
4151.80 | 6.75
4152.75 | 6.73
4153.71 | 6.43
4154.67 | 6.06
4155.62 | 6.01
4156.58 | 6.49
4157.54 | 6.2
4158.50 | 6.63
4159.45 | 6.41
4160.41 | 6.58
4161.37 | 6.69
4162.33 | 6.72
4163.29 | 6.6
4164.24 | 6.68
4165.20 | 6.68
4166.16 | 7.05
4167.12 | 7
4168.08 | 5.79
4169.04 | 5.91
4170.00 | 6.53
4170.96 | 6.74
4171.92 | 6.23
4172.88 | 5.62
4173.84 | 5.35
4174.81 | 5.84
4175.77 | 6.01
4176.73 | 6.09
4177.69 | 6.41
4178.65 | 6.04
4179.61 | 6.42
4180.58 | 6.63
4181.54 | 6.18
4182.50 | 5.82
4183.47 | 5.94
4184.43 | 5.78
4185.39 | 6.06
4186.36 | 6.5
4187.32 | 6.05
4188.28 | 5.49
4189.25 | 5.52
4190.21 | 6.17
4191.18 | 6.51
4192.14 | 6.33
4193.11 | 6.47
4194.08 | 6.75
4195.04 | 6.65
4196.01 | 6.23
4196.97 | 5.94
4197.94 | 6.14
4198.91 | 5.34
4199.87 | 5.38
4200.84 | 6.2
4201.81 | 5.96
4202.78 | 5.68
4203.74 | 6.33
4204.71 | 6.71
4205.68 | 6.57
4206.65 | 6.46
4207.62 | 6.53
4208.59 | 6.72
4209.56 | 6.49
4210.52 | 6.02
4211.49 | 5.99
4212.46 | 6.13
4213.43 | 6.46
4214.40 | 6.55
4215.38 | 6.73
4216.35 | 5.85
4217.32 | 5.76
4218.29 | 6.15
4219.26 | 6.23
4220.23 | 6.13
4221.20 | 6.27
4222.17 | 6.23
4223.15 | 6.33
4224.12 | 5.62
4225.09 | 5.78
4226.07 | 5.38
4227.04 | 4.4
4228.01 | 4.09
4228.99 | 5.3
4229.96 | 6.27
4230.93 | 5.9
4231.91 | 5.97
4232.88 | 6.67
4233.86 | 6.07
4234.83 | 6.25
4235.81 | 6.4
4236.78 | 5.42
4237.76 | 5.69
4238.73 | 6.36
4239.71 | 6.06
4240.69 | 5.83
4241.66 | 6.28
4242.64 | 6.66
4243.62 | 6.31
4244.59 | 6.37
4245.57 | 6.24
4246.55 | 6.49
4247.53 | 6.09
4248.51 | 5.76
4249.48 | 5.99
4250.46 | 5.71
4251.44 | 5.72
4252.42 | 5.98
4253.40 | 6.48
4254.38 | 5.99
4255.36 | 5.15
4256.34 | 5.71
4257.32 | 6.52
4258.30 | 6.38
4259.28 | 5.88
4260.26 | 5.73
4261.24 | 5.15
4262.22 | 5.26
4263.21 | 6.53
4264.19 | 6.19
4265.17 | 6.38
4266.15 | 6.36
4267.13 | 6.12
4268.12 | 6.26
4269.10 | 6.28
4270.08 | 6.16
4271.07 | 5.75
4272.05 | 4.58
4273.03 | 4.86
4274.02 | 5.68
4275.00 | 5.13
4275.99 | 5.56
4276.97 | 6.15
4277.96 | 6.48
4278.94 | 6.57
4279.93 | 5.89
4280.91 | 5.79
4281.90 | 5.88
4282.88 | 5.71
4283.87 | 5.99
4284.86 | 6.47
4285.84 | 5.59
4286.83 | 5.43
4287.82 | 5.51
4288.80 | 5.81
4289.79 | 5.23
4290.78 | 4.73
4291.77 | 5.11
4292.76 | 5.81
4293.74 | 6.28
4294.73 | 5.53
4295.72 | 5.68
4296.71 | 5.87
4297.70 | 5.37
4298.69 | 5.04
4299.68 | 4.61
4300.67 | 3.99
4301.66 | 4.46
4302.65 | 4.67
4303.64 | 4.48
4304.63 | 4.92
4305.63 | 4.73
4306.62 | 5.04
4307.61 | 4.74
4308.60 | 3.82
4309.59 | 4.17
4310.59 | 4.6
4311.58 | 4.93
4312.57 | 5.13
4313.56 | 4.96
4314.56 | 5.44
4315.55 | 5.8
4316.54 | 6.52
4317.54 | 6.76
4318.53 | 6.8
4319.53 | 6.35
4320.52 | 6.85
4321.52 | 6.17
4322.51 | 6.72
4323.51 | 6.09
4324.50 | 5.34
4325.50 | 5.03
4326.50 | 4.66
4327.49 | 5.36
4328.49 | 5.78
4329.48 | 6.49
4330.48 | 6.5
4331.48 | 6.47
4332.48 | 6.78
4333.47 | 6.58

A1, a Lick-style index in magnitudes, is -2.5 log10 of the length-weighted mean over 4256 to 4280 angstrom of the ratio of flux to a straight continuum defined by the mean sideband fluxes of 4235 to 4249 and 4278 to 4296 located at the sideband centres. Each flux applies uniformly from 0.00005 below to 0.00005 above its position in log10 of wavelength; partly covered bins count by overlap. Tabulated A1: 0.00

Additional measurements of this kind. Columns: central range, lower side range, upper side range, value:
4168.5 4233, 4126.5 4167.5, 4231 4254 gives 0.034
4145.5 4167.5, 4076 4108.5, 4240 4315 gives -0.143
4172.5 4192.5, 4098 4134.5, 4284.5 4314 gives -0.074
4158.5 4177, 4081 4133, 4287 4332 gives -0.086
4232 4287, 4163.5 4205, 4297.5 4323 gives -0.064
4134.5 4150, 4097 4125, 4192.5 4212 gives -0.086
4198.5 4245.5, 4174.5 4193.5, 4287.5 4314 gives -0.055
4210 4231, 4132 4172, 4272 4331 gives 0.022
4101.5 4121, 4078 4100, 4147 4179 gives 0.075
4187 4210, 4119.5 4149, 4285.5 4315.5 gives -0.057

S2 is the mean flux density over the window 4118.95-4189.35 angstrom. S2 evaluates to 6.32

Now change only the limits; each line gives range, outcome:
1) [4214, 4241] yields 5.91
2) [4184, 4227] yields 6.13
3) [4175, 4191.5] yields 6.09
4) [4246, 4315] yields 5.55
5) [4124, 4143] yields 6.48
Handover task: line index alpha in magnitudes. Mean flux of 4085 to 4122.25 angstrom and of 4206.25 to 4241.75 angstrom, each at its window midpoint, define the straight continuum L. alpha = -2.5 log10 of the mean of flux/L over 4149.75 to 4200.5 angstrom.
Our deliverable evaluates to -0.045 mag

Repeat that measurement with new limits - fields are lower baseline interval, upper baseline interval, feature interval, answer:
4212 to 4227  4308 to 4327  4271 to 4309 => 0.07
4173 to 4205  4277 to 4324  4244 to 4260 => -0.05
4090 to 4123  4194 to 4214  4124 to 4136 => -0.06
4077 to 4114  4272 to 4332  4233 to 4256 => -0.08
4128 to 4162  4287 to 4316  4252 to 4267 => -0.11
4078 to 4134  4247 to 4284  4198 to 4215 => -0.05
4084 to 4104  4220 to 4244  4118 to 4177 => -0.09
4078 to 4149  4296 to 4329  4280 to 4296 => -0.05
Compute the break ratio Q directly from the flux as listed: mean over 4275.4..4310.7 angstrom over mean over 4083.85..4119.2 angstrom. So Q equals 0.9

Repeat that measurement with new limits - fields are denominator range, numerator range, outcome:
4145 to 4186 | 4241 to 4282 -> 0.94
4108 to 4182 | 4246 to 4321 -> 0.89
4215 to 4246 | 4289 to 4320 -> 0.87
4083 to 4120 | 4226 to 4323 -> 0.96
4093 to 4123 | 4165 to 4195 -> 1.06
